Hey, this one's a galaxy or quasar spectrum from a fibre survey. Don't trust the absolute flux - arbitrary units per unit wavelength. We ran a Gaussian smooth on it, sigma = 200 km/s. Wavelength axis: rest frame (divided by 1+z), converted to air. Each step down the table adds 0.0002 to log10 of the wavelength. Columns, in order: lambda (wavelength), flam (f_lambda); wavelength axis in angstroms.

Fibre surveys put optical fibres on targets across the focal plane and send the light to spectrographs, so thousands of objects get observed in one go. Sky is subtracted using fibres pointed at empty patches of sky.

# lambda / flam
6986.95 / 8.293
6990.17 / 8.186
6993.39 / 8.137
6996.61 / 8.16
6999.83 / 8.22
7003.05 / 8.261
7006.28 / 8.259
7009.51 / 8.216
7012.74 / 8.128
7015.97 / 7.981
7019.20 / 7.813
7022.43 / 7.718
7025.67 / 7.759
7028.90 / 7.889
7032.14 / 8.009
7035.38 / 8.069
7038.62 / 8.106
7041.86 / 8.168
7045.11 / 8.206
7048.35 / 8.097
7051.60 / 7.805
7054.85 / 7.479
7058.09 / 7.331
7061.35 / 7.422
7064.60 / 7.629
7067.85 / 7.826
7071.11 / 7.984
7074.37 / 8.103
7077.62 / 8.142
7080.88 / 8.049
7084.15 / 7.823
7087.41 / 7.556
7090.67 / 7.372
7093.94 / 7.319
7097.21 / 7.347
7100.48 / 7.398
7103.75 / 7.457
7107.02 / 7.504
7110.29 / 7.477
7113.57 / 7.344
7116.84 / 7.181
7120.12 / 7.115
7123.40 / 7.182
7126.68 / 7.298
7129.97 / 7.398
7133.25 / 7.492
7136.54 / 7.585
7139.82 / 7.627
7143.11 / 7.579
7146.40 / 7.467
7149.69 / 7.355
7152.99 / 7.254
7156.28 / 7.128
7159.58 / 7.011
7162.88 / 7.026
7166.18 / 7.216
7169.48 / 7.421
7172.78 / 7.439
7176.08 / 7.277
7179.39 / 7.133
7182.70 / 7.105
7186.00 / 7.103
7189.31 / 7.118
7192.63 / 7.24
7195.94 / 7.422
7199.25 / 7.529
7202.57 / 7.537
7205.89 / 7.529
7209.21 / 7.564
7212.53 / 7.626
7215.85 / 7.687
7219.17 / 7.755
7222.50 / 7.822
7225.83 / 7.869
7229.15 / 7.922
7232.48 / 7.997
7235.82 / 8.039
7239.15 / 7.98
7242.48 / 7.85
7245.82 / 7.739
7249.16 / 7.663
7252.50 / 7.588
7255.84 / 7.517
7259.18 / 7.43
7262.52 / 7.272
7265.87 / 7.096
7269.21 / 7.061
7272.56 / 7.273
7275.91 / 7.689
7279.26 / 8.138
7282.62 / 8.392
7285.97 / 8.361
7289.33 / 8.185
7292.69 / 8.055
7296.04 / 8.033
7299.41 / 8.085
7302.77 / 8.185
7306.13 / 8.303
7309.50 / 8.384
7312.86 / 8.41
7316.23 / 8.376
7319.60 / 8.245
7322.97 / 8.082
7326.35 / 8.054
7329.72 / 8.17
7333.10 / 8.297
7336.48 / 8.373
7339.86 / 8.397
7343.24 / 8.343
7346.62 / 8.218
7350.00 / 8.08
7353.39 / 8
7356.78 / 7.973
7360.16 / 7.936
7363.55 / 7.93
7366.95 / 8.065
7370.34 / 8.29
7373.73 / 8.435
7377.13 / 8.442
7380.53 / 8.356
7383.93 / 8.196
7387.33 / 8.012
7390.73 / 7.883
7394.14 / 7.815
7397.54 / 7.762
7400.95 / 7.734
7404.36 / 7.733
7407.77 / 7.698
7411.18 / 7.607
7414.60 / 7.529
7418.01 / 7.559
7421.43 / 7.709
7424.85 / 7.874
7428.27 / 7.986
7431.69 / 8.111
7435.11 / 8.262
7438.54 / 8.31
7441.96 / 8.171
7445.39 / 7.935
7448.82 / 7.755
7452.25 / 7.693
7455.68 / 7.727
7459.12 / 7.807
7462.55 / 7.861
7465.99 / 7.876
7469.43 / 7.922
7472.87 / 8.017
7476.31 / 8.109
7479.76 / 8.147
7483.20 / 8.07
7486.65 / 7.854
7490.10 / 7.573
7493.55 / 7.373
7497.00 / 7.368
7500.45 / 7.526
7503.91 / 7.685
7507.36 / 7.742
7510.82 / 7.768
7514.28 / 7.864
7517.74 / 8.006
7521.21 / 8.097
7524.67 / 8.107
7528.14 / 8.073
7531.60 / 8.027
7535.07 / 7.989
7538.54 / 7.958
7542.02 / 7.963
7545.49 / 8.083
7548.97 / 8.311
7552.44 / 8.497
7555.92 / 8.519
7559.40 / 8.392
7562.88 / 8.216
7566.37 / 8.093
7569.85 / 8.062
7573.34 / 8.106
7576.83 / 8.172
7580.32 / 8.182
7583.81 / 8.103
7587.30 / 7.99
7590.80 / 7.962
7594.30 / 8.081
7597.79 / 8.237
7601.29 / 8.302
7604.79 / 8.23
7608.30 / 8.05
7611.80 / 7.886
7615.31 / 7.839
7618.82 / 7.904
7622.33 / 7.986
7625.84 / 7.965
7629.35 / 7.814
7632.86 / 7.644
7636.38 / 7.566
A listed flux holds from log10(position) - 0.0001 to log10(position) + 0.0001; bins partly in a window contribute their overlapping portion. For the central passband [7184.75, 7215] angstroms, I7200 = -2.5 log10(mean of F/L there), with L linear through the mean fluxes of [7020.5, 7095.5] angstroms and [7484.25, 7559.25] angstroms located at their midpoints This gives 0.06 mag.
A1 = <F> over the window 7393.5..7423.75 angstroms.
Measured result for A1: 7.68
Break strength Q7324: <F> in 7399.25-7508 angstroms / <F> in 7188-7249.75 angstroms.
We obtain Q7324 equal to 1.0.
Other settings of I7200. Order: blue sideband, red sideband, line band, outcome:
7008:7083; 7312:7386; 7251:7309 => 0.04 mag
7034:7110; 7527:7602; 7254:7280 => 0.07 mag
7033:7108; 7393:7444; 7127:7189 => 0.07 mag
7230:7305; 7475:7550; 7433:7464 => -0.01 mag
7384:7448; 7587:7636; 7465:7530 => 0.01 mag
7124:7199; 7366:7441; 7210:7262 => -0.03 mag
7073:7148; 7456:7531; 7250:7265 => 0.03 mag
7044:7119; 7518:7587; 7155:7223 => 0.06 mag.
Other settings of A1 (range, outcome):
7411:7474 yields 7.88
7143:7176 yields 7.28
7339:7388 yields 8.18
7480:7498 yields 7.7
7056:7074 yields 7.67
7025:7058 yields 7.94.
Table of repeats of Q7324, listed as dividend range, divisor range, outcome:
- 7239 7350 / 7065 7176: 1.07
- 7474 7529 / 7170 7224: 1.05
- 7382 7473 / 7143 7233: 1.06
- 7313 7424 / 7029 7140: 1.05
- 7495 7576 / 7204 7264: 1.04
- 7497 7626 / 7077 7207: 1.09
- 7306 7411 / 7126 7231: 1.09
